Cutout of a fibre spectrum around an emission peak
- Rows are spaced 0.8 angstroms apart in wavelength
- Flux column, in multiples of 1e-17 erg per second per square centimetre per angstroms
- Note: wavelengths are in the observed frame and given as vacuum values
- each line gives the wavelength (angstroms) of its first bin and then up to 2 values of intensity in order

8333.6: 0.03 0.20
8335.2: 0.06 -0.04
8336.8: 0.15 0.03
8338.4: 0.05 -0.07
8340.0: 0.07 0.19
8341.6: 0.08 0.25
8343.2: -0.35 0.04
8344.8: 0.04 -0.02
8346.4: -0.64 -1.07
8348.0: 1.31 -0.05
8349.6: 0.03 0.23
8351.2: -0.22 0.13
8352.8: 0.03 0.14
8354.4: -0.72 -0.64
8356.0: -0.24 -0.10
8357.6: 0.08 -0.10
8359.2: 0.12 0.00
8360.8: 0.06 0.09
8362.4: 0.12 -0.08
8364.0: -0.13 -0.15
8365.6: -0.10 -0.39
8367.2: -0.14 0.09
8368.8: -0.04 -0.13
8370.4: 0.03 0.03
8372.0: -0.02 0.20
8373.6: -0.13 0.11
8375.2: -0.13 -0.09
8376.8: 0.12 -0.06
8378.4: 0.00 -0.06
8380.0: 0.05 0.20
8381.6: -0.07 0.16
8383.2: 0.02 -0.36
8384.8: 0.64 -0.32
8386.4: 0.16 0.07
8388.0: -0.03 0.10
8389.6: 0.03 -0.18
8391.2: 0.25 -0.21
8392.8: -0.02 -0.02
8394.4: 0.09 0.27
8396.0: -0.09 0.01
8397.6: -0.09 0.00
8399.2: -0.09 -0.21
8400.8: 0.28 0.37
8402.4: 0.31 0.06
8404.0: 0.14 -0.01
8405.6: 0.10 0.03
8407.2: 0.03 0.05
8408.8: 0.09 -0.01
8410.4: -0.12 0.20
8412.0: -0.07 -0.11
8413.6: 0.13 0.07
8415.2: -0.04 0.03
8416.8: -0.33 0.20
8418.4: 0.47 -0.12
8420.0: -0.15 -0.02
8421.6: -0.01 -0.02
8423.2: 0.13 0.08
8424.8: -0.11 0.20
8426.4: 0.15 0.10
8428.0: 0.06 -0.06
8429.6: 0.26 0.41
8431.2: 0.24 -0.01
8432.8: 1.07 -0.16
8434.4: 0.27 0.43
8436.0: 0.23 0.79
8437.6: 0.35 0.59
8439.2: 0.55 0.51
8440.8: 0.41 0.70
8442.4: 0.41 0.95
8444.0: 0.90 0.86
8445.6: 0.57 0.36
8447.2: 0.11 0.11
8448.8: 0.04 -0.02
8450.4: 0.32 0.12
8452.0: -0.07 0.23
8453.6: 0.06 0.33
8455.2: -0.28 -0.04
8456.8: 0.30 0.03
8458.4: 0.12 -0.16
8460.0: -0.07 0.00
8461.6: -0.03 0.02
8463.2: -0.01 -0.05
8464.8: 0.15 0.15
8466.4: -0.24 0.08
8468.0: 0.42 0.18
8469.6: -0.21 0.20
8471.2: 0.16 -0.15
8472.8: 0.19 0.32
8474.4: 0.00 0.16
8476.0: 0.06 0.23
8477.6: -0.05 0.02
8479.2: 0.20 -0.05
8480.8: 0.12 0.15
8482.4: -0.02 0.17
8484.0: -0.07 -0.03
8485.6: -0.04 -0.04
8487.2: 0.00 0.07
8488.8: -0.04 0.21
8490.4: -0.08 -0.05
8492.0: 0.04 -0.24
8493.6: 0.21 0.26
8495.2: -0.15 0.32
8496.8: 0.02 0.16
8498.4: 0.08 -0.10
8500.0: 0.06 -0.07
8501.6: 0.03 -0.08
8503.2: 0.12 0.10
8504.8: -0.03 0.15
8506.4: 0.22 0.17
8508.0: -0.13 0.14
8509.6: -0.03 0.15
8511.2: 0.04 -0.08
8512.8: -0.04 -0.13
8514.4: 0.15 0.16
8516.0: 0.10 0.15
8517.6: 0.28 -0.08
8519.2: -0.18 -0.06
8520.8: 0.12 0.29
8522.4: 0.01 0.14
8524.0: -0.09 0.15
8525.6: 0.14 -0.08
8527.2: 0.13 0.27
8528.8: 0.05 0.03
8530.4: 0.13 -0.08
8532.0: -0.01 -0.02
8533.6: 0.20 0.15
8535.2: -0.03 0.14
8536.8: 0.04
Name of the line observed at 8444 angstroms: [O II] 3727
